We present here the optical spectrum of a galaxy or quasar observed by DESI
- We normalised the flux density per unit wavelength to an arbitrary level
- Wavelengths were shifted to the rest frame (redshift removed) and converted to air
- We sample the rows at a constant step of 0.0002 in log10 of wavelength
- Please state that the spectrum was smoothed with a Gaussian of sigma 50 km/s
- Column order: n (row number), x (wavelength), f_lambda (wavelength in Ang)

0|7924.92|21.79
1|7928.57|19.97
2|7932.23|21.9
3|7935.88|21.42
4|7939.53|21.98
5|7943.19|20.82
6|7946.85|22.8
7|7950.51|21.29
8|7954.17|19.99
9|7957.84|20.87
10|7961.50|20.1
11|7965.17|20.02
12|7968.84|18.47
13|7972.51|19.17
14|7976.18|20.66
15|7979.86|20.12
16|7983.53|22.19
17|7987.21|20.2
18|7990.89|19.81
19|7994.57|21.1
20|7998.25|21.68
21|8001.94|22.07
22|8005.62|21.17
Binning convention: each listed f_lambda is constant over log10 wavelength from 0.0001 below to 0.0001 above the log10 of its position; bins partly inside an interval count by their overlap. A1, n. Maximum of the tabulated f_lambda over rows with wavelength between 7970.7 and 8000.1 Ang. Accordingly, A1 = 22.19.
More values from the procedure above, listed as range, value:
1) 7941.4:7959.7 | 22.8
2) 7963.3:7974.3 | 20.02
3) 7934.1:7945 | 21.98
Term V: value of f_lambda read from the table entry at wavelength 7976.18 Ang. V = 20.66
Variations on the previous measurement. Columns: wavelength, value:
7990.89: 19.81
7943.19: 20.82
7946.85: 22.8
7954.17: 19.99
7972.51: 19.17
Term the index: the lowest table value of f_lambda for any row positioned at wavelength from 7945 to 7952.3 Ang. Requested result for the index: 21.29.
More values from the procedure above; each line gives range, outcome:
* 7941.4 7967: 19.99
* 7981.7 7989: 20.2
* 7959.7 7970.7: 18.47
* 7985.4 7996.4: 19.81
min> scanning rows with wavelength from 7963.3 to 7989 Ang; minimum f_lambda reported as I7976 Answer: 18.47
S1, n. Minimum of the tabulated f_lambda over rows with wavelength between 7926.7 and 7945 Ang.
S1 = 19.97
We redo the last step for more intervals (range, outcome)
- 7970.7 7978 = 19.17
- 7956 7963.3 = 20.1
